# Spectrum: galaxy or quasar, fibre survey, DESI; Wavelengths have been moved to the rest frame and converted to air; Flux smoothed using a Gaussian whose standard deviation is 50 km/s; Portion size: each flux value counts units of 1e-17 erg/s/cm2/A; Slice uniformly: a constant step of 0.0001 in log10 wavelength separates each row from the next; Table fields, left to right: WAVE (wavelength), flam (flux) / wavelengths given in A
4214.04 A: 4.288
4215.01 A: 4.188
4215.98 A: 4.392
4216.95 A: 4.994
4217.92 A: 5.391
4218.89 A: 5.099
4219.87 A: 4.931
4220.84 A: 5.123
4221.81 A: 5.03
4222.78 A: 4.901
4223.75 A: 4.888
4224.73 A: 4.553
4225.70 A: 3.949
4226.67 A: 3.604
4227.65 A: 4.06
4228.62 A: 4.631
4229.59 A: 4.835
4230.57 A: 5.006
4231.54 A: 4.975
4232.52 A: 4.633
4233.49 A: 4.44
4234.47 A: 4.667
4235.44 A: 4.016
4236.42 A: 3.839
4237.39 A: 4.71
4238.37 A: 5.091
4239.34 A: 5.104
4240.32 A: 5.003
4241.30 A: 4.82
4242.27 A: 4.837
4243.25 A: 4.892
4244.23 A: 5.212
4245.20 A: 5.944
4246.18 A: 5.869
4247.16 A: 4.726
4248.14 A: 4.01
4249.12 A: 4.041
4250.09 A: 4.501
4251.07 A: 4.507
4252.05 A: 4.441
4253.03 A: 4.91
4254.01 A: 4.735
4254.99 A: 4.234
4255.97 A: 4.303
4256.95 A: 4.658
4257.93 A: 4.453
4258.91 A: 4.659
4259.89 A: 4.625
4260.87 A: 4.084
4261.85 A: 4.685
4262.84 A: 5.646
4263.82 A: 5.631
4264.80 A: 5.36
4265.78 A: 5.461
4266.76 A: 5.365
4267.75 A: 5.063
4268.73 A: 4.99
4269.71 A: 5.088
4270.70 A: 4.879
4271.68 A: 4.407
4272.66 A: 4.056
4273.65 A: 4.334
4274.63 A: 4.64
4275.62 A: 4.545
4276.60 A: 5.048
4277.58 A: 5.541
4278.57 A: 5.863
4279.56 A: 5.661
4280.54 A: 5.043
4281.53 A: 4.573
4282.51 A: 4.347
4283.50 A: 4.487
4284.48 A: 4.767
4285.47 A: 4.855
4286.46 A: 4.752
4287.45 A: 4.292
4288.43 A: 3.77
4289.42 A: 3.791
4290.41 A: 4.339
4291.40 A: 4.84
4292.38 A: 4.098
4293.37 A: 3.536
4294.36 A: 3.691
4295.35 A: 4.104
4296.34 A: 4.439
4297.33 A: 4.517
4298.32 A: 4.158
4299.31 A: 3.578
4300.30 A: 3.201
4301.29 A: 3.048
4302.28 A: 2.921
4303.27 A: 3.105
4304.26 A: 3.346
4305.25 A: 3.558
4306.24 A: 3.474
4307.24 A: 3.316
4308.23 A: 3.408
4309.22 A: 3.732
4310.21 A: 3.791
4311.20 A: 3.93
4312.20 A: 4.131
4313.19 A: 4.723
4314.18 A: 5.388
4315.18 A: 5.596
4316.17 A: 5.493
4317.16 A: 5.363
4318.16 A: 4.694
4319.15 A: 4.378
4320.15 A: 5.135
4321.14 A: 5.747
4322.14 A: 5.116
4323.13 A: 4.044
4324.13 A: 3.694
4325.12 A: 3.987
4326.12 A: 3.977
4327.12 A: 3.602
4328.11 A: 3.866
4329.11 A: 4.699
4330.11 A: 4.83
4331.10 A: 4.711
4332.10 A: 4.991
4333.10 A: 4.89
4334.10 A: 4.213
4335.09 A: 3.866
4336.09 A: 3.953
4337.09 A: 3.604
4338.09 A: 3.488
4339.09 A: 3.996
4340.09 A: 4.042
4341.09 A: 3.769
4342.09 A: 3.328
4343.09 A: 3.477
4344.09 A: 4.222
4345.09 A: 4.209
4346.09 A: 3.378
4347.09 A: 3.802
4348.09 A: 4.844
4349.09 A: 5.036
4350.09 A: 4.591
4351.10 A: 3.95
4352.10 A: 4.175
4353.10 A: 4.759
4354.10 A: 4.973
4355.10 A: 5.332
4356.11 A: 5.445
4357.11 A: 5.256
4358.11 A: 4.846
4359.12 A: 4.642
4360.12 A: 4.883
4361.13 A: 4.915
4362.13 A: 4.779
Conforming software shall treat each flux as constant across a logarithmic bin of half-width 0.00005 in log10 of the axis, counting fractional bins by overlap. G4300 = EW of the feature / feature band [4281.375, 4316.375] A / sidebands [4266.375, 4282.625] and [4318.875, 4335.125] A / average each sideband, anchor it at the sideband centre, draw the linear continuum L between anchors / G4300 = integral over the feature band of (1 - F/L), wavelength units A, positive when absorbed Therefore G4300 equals 4.8 A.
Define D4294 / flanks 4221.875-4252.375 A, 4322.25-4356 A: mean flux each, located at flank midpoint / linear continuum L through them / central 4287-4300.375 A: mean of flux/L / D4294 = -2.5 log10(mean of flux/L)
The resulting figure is 0.09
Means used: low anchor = 4.67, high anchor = 4.22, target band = 4.05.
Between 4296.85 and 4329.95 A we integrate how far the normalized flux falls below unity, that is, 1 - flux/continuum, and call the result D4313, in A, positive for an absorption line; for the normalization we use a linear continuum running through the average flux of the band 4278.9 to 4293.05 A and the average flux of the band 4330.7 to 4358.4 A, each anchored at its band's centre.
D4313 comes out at 2.1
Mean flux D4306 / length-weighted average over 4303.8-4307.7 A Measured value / 3.42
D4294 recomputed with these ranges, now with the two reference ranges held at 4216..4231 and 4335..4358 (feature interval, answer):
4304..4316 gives 0.08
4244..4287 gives -0.06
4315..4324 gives -0.15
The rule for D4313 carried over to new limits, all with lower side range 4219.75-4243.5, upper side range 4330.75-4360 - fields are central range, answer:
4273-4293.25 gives -0.6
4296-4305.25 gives 1.8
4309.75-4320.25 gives -0.8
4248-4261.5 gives 0.4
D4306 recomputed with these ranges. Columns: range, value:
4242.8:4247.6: 5.34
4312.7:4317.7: 5.31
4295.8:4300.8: 3.98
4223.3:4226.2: 4.45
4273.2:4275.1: 4.5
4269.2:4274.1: 4.55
